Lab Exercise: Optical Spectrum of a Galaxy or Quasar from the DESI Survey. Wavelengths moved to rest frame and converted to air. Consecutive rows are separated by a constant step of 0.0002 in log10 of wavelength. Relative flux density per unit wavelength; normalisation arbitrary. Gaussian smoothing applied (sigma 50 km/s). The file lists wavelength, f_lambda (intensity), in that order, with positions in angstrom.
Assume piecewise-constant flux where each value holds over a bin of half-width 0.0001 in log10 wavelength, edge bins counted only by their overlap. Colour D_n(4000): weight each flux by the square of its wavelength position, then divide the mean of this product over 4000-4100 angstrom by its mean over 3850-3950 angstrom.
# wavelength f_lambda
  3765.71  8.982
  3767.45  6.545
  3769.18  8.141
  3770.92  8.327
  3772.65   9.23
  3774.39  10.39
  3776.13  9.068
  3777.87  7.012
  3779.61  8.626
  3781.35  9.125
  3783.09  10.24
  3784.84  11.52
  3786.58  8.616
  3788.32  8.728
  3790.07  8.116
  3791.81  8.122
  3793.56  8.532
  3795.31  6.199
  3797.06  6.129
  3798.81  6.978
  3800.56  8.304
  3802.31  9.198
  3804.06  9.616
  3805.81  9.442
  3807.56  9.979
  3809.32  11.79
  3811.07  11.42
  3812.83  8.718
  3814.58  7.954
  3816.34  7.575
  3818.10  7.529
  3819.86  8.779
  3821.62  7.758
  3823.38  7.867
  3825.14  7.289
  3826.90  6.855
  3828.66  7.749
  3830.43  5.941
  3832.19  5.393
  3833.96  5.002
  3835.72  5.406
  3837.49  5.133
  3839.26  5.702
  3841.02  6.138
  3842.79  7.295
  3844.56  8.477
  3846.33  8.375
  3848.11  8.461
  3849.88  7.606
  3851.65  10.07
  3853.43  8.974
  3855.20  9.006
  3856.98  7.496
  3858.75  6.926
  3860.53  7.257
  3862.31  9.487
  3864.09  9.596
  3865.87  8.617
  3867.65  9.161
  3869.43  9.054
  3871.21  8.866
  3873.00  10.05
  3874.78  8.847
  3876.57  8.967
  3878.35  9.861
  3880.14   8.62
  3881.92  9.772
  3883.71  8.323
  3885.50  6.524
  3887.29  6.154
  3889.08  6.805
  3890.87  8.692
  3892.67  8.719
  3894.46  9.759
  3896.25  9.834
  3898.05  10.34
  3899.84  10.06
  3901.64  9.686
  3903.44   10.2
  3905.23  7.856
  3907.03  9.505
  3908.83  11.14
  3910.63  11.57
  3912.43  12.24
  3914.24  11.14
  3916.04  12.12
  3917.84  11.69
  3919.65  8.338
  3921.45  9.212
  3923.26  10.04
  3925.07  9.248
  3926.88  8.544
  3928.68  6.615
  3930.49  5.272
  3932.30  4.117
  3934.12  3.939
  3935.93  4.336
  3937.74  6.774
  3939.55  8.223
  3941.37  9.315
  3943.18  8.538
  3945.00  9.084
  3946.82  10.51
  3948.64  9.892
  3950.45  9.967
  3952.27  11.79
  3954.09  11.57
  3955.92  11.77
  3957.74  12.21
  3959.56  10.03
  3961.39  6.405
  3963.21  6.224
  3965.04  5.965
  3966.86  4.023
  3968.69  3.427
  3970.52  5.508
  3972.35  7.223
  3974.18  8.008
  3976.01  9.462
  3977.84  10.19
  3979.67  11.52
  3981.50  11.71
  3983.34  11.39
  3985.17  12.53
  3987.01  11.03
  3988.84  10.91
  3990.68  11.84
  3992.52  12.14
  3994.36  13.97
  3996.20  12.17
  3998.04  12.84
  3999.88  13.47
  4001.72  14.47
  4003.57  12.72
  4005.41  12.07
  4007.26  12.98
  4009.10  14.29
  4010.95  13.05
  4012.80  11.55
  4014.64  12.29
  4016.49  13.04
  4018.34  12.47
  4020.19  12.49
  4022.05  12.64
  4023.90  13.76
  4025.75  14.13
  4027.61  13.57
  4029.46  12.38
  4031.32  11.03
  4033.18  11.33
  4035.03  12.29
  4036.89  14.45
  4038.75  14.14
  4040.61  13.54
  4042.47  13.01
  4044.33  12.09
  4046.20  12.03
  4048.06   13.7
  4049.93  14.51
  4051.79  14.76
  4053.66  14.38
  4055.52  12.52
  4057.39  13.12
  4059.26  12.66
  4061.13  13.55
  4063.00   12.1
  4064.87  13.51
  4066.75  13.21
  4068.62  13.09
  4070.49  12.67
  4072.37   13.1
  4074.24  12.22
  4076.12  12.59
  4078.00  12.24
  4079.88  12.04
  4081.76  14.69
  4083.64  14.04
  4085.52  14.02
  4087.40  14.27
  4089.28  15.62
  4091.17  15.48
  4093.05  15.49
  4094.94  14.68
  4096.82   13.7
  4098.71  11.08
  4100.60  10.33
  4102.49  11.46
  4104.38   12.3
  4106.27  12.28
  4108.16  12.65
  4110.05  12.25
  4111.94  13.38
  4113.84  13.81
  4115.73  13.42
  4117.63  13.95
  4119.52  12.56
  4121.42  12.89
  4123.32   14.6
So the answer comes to 1.62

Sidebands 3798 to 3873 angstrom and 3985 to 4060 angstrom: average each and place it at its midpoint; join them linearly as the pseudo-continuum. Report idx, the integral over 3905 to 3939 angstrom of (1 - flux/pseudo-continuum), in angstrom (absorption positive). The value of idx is 5.4 angstrom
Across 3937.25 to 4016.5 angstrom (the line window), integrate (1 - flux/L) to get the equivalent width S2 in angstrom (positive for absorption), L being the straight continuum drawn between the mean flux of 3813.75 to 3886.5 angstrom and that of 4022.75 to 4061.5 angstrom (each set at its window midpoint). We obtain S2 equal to 7.2 angstrom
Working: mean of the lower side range 7.9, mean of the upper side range 13.2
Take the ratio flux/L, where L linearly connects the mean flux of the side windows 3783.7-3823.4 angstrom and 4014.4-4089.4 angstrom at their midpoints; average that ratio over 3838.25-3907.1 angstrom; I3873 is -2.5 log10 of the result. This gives 0.16 mag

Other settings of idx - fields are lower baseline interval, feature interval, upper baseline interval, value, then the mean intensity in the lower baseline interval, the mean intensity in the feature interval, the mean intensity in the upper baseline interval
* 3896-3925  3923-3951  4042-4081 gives 8.0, 10.3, 7.7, 13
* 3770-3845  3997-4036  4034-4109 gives -2.1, 8.07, 12.8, 13.2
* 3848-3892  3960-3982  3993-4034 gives 7.9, 8.53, 7.45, 12.8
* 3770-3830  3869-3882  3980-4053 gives 1.1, 8.59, 9.23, 12.8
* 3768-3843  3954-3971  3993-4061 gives 5.8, 8.06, 7.58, 13.1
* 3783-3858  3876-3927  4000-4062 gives 2.4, 8.01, 9.5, 13.1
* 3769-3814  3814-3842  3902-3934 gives 7.0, 8.91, 6.74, 9.21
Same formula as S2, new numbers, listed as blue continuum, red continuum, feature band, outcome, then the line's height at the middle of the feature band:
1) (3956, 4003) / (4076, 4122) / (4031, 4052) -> -2.5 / 11.7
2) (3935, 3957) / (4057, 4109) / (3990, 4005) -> -3.0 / 10.8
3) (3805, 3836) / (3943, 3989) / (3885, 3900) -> 0.1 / 8.6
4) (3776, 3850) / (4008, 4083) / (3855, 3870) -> 1.0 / 9.05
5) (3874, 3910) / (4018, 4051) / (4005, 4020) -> -0.4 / 12.4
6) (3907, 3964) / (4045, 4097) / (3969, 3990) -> 1.6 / 10.6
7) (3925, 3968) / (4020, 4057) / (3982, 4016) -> -4.9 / 11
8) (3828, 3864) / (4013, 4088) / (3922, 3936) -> 4.2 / 9.67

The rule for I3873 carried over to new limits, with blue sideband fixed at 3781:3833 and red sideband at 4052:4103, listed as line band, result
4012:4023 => -0.020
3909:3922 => -0.063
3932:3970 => 0.339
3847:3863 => 0.111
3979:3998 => -0.027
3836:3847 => 0.314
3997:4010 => -0.113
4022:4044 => -0.046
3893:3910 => 0.030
